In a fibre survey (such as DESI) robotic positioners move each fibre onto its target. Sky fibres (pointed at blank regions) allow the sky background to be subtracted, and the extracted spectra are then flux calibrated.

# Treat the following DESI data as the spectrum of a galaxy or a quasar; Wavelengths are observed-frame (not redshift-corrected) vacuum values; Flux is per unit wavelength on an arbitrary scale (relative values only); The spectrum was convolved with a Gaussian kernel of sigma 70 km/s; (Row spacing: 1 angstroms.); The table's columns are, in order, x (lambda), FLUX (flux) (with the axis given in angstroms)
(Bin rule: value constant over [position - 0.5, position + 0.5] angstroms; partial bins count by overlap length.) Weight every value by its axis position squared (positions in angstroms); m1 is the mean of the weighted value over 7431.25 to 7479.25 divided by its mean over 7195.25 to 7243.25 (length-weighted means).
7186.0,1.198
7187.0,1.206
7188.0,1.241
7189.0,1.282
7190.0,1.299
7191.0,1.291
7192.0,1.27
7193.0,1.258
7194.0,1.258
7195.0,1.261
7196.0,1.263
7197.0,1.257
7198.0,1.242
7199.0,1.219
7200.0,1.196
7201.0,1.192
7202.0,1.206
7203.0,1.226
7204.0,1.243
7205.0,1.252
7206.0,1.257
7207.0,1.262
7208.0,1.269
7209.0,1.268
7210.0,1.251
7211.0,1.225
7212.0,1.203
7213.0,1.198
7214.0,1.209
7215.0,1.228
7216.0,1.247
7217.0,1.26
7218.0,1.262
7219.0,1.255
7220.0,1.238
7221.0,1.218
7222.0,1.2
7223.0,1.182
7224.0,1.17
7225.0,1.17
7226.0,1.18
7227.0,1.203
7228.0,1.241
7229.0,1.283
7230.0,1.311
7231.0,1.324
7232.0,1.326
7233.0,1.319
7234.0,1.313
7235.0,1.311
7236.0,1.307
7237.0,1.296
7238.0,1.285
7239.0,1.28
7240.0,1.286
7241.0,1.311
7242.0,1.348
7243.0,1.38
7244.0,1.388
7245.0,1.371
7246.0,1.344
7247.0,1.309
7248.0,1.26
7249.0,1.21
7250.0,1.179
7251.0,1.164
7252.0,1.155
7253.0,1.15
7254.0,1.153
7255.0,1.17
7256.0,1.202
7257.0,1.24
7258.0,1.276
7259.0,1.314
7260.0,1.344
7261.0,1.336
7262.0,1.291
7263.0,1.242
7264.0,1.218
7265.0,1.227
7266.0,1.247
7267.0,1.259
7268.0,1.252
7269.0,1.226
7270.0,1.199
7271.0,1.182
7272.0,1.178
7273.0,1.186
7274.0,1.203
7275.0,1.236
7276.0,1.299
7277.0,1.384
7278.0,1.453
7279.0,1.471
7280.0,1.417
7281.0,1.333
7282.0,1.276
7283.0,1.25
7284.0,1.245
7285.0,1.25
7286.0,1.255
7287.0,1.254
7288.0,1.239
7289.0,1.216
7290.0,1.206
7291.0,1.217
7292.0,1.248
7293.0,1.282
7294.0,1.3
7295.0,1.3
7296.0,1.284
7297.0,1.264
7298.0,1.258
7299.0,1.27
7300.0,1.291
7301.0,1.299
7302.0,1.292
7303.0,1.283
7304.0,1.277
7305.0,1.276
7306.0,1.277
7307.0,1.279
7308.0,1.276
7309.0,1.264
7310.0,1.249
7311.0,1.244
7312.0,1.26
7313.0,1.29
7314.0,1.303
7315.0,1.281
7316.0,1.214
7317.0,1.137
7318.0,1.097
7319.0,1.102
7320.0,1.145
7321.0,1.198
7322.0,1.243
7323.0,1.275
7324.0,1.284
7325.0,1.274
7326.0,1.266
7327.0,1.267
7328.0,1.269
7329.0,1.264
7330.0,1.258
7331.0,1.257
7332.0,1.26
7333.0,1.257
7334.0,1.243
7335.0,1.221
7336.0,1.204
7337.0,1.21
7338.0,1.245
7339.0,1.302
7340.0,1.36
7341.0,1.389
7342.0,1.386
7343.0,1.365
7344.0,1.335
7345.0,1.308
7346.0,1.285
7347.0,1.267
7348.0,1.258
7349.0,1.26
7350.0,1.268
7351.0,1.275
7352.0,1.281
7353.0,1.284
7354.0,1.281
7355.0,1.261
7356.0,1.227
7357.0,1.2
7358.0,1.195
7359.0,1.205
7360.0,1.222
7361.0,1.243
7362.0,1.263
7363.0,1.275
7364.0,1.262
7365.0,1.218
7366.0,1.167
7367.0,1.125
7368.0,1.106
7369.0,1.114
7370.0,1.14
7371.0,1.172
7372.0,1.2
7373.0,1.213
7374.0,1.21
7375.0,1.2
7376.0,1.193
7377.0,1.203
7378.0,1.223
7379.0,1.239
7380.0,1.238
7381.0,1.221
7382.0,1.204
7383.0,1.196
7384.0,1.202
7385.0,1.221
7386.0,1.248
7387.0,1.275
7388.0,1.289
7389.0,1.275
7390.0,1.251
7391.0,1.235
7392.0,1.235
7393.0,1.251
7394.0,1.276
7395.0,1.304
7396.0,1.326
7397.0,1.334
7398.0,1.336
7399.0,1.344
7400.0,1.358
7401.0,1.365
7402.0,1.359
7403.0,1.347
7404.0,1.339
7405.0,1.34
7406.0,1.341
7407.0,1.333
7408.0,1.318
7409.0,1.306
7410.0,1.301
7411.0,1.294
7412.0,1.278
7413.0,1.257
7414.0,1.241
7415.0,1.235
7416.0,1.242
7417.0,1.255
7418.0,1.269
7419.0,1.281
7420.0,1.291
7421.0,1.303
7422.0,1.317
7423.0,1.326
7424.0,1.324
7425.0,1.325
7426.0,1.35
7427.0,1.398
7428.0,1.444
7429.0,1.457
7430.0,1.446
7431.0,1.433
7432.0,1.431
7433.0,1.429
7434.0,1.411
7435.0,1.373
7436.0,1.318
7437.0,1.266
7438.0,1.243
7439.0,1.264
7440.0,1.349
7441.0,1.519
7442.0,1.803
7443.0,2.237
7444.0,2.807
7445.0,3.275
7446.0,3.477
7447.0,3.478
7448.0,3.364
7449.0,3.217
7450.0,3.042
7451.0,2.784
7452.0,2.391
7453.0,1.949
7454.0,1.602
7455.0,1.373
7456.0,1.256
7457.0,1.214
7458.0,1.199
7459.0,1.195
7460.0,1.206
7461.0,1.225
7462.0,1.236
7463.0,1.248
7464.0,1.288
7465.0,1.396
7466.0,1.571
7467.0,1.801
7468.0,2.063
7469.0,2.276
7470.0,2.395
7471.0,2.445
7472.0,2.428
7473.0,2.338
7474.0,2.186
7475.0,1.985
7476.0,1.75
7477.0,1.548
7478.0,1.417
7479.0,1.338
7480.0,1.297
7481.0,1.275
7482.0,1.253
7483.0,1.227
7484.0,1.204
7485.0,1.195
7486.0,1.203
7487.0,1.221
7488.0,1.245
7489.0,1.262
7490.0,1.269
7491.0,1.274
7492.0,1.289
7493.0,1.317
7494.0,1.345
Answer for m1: 1.6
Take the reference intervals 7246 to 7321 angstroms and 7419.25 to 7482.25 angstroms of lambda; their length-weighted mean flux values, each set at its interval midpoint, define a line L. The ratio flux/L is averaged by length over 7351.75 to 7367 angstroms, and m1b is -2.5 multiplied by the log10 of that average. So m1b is 0.20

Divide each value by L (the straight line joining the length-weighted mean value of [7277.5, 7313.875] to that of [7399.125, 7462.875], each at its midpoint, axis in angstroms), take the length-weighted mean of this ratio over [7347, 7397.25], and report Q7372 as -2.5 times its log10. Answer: 0.19 mag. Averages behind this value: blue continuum 1.28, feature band 1.23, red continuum 1.61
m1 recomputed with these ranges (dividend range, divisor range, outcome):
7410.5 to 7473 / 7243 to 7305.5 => 1.41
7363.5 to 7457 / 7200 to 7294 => 1.24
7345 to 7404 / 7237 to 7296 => 1.01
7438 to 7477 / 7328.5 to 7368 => 1.64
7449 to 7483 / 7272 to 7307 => 1.43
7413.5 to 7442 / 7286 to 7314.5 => 1.10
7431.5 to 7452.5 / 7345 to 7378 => 1.81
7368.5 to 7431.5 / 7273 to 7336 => 1.04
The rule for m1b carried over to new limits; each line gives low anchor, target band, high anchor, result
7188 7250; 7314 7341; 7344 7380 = -0.01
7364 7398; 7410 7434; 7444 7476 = 0.24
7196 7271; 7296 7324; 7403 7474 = 0.13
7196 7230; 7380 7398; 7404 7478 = 0.25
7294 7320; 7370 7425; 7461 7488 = 0.14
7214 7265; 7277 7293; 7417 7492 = 0.05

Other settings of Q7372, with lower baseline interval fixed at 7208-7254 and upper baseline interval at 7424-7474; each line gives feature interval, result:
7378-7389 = 0.32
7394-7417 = 0.29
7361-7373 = 0.33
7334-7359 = 0.22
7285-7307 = 0.13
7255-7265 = 0.06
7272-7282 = 0.05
